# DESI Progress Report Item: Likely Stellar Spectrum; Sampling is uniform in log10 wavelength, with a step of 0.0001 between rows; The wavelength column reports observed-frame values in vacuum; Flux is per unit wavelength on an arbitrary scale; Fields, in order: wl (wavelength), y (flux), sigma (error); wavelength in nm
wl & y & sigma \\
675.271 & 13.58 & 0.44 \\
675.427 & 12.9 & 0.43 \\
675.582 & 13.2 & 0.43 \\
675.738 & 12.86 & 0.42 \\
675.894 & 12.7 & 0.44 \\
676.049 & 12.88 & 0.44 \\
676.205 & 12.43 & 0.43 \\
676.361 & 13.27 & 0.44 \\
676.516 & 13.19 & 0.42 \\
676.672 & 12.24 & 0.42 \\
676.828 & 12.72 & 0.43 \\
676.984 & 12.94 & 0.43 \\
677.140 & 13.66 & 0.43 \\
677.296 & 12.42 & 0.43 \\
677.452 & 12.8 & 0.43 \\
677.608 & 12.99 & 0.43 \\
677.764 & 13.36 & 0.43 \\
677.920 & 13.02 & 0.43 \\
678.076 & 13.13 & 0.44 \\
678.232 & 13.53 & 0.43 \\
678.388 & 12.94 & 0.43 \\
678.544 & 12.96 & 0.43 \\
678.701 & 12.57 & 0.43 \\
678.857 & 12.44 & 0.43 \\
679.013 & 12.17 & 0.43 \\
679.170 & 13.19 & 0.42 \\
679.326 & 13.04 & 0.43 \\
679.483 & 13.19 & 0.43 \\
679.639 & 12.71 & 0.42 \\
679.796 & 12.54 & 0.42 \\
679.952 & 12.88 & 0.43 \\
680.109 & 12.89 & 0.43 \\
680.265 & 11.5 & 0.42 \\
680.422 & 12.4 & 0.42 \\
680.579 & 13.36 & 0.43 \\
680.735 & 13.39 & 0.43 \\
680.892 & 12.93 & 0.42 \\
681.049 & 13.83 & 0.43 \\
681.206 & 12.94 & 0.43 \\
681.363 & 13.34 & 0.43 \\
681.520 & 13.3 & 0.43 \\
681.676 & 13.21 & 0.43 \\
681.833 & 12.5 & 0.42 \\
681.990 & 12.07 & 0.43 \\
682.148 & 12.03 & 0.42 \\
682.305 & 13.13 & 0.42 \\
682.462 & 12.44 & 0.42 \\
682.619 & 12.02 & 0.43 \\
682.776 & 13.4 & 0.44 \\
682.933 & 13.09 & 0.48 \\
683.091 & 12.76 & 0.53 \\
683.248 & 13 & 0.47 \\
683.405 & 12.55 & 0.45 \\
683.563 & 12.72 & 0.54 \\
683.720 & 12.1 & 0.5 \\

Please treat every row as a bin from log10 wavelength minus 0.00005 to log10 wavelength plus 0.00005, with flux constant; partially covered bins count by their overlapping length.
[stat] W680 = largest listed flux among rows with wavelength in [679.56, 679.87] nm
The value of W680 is 12.71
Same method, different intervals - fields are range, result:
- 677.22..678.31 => 13.53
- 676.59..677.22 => 13.66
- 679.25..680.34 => 13.19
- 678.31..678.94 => 12.96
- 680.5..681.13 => 13.83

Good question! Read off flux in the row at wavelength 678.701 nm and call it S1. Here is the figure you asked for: 12.57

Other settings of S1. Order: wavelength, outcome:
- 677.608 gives 12.99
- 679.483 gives 13.19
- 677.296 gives 12.42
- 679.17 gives 13.19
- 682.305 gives 13.13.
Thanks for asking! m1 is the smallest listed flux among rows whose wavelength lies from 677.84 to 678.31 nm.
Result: 13.02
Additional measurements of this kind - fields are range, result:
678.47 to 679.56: 12.17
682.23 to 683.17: 12.02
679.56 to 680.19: 12.54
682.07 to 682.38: 12.03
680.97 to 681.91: 12.5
